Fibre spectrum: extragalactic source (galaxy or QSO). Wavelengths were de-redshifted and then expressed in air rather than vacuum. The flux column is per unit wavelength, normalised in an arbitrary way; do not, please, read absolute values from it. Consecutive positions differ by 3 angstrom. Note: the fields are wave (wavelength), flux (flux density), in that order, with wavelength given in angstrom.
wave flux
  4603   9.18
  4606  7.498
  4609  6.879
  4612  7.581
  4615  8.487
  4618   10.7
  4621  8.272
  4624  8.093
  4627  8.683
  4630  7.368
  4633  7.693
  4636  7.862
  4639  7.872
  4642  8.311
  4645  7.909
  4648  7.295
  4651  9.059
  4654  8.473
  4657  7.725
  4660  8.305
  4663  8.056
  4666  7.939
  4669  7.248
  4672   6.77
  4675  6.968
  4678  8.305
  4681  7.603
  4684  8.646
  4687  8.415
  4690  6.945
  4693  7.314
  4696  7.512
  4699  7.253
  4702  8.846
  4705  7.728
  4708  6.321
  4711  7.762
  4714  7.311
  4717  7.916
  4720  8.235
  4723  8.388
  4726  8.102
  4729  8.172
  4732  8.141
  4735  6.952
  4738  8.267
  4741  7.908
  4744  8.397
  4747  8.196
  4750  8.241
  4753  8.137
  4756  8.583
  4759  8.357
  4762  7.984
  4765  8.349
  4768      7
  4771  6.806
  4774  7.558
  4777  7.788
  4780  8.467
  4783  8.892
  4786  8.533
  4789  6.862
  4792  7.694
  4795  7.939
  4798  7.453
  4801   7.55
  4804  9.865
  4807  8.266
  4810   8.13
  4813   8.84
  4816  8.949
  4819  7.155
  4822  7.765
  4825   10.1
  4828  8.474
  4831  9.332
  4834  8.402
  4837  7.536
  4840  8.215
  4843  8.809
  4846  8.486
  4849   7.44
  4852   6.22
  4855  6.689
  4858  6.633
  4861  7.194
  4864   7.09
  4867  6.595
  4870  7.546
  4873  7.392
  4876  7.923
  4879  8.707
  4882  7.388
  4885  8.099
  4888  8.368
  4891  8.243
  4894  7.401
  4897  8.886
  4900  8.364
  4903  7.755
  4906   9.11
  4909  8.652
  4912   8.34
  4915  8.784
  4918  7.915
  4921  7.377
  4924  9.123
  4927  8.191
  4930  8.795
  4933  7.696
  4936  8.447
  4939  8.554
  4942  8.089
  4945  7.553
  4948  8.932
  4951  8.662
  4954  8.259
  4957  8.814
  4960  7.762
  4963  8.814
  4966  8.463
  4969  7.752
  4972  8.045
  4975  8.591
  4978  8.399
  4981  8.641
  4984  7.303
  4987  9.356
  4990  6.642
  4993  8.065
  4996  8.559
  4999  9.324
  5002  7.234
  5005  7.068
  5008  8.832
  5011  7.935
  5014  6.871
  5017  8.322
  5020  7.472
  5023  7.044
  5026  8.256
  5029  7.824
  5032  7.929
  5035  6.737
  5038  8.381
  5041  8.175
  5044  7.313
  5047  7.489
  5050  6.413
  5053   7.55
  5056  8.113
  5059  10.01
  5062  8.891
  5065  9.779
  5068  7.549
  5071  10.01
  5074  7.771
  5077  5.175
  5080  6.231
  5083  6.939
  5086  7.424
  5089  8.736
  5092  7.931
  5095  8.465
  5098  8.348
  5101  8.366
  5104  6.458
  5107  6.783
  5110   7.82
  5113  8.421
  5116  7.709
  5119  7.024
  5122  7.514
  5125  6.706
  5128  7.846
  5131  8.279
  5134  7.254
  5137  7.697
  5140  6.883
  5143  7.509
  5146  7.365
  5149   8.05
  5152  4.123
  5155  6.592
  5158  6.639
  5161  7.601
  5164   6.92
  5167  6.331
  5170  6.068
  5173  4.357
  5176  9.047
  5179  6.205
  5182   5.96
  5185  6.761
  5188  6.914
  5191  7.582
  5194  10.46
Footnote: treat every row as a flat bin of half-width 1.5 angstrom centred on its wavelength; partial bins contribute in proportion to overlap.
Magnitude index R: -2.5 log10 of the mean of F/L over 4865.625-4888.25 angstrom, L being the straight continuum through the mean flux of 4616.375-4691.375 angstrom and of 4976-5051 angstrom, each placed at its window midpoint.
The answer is 0.03 mag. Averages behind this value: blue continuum 8.02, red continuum 7.84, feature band 7.72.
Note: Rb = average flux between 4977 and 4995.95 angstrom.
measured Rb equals 8.1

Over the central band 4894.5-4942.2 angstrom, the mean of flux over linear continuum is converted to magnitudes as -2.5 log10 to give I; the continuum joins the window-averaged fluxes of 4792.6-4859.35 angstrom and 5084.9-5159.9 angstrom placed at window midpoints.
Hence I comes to -0.06 mag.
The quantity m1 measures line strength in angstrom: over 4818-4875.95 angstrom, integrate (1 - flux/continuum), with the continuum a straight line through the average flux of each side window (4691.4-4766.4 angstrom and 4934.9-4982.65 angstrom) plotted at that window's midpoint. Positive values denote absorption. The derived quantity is 2.8 angstrom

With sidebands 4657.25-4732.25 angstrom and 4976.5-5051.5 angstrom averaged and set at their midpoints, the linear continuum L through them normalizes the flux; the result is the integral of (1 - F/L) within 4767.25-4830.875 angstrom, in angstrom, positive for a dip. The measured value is -2.9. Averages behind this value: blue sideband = 7.76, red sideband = 7.82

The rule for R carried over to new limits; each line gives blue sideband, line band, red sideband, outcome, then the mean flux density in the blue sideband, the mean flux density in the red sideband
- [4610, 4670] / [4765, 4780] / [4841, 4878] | 0.02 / 8.14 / 7.37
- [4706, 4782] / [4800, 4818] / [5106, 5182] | -0.11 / 7.9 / 7.05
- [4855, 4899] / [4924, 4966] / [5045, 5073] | -0.06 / 7.65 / 8.39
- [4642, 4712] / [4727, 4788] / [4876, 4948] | -0.01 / 7.77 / 8.26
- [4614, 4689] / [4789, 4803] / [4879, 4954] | 0.07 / 8.07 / 8.29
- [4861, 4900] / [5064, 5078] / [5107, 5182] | -0.12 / 7.8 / 7.05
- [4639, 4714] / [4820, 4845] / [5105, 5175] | -0.14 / 7.77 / 7.03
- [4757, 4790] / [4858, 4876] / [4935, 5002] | 0.13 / 7.9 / 8.29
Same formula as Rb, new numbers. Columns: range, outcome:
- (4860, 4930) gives 8.04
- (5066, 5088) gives 7.39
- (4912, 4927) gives 8.29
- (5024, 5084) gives 7.83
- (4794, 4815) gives 8.32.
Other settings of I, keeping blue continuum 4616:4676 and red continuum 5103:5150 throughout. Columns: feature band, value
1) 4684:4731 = 0.026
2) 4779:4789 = -0.067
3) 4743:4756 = -0.048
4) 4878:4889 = -0.048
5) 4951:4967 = -0.105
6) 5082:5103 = -0.072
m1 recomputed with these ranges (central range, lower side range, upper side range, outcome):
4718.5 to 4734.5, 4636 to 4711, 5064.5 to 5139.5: -0.74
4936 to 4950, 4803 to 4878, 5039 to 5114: -0.72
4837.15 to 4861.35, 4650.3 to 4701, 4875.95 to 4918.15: 2.07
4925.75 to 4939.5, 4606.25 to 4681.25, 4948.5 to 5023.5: -0.39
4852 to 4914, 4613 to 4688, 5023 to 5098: 1.34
